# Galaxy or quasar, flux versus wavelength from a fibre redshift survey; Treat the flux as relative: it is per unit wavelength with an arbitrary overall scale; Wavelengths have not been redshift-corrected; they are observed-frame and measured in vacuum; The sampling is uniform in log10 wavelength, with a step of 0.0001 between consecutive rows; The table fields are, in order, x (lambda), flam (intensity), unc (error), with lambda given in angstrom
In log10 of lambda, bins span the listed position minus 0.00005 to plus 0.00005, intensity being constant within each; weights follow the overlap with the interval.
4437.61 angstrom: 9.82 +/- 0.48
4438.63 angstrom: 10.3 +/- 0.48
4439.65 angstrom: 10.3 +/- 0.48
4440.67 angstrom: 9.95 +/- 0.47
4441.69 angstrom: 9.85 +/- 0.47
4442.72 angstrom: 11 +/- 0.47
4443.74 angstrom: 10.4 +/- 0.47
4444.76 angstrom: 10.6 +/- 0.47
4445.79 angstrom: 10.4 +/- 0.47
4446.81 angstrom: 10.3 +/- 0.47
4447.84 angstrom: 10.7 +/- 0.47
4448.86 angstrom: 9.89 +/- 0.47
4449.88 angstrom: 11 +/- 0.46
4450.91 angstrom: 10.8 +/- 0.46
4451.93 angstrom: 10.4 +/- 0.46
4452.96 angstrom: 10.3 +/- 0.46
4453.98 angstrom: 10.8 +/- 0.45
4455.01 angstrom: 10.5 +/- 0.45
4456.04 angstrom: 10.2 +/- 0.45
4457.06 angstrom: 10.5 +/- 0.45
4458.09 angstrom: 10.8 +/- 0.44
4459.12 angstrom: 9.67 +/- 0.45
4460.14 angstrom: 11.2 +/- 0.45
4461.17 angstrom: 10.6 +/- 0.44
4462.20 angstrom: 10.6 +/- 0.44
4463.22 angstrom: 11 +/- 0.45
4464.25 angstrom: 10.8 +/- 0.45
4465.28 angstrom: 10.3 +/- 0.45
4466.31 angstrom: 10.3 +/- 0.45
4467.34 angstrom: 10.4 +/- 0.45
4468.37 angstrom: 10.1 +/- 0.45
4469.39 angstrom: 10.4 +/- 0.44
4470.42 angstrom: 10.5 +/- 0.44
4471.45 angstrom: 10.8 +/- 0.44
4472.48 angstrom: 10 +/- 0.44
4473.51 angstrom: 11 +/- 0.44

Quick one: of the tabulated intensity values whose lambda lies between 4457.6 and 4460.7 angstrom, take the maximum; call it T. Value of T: 11.2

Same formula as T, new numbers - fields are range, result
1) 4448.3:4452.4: 11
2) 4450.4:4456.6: 10.8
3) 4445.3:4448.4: 10.7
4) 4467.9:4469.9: 10.4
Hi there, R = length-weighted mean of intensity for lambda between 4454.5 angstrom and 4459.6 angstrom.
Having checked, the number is 10.3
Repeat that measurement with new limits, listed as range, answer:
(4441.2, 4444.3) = 10.4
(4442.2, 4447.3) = 10.5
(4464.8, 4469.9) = 10.3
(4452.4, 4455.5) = 10.5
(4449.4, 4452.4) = 10.7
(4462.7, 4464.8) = 10.9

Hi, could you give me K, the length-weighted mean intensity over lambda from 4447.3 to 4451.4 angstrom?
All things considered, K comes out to 10.6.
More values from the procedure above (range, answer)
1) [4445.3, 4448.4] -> 10.5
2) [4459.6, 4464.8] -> 10.8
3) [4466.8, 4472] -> 10.4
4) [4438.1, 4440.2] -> 10.3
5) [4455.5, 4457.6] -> 10.3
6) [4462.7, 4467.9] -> 10.6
